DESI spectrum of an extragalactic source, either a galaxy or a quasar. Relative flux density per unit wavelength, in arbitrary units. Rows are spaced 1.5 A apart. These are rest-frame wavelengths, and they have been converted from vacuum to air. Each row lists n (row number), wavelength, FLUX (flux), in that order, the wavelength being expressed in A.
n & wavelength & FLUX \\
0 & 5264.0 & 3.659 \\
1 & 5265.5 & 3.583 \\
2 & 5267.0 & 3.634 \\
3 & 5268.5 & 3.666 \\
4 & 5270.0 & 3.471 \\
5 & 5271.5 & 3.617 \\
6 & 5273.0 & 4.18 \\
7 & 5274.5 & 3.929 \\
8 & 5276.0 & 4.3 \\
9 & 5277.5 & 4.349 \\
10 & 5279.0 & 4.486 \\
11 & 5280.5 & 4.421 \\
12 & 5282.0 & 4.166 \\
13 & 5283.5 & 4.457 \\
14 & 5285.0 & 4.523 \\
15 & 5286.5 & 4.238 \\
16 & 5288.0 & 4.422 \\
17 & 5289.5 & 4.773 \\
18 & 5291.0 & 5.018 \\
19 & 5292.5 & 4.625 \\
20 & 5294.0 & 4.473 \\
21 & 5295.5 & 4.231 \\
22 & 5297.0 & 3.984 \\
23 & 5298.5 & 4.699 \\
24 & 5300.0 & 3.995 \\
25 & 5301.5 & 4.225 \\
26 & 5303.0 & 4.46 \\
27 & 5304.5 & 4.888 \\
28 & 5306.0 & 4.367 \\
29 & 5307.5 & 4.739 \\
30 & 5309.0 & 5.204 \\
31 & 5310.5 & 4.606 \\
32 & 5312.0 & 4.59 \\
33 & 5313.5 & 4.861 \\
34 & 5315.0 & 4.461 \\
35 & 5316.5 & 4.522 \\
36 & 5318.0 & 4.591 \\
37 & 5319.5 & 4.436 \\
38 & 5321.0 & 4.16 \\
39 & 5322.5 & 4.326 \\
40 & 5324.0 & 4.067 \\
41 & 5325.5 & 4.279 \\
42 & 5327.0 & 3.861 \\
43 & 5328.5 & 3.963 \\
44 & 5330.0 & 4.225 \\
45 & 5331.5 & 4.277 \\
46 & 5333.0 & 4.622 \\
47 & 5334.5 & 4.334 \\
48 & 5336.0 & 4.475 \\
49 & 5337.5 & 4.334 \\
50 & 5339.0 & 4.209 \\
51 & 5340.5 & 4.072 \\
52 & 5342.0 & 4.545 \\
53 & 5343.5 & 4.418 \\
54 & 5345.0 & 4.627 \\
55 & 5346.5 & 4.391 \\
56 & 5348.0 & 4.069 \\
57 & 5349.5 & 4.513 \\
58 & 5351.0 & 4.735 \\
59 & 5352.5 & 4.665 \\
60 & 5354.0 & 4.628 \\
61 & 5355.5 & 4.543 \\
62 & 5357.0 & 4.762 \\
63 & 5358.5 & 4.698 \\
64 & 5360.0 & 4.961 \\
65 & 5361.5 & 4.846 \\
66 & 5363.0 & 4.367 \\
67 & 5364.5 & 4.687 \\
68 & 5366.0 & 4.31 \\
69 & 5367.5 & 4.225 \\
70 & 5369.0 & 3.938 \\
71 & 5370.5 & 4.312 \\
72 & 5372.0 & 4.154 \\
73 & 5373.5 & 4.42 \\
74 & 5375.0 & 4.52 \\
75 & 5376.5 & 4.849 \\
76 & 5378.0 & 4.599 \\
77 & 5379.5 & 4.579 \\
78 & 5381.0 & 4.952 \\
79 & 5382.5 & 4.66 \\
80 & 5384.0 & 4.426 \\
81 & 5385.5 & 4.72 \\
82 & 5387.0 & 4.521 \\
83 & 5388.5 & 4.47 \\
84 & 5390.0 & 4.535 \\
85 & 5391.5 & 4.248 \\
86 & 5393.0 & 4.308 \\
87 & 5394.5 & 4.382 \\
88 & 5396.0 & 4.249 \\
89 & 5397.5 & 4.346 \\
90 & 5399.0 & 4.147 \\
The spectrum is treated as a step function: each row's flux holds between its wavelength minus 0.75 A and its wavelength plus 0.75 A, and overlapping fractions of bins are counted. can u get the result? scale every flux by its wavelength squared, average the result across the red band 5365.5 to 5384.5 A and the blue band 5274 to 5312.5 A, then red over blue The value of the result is 1.03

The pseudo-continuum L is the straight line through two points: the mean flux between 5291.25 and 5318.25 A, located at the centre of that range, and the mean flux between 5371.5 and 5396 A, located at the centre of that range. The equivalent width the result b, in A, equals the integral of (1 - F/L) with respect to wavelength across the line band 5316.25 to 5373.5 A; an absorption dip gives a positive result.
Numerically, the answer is 1.6 A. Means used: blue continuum 4.54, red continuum 4.52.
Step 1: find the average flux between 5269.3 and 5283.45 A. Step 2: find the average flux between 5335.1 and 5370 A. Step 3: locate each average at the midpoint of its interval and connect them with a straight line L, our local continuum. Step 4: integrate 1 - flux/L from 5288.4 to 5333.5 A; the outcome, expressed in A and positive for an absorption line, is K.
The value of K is -1.78 A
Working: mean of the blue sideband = 4.12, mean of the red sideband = 4.48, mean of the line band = 4.45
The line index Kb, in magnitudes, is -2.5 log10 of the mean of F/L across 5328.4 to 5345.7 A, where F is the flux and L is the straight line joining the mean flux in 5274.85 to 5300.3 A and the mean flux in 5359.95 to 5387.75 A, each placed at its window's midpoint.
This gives 0.030 mag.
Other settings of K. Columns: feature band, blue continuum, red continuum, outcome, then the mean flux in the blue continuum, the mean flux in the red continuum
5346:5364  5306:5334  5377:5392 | -0.36 A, 4.43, 4.58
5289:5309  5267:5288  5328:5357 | -1.40 A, 4.13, 4.42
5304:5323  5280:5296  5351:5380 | -0.38 A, 4.49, 4.53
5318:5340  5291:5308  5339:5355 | 0.93 A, 4.45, 4.46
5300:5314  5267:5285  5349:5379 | -1.22 A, 4.09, 4.54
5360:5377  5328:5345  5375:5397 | 0.09 A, 4.33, 4.53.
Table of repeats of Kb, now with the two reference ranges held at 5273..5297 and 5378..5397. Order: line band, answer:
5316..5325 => 0.024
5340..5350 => 0.021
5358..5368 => -0.026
